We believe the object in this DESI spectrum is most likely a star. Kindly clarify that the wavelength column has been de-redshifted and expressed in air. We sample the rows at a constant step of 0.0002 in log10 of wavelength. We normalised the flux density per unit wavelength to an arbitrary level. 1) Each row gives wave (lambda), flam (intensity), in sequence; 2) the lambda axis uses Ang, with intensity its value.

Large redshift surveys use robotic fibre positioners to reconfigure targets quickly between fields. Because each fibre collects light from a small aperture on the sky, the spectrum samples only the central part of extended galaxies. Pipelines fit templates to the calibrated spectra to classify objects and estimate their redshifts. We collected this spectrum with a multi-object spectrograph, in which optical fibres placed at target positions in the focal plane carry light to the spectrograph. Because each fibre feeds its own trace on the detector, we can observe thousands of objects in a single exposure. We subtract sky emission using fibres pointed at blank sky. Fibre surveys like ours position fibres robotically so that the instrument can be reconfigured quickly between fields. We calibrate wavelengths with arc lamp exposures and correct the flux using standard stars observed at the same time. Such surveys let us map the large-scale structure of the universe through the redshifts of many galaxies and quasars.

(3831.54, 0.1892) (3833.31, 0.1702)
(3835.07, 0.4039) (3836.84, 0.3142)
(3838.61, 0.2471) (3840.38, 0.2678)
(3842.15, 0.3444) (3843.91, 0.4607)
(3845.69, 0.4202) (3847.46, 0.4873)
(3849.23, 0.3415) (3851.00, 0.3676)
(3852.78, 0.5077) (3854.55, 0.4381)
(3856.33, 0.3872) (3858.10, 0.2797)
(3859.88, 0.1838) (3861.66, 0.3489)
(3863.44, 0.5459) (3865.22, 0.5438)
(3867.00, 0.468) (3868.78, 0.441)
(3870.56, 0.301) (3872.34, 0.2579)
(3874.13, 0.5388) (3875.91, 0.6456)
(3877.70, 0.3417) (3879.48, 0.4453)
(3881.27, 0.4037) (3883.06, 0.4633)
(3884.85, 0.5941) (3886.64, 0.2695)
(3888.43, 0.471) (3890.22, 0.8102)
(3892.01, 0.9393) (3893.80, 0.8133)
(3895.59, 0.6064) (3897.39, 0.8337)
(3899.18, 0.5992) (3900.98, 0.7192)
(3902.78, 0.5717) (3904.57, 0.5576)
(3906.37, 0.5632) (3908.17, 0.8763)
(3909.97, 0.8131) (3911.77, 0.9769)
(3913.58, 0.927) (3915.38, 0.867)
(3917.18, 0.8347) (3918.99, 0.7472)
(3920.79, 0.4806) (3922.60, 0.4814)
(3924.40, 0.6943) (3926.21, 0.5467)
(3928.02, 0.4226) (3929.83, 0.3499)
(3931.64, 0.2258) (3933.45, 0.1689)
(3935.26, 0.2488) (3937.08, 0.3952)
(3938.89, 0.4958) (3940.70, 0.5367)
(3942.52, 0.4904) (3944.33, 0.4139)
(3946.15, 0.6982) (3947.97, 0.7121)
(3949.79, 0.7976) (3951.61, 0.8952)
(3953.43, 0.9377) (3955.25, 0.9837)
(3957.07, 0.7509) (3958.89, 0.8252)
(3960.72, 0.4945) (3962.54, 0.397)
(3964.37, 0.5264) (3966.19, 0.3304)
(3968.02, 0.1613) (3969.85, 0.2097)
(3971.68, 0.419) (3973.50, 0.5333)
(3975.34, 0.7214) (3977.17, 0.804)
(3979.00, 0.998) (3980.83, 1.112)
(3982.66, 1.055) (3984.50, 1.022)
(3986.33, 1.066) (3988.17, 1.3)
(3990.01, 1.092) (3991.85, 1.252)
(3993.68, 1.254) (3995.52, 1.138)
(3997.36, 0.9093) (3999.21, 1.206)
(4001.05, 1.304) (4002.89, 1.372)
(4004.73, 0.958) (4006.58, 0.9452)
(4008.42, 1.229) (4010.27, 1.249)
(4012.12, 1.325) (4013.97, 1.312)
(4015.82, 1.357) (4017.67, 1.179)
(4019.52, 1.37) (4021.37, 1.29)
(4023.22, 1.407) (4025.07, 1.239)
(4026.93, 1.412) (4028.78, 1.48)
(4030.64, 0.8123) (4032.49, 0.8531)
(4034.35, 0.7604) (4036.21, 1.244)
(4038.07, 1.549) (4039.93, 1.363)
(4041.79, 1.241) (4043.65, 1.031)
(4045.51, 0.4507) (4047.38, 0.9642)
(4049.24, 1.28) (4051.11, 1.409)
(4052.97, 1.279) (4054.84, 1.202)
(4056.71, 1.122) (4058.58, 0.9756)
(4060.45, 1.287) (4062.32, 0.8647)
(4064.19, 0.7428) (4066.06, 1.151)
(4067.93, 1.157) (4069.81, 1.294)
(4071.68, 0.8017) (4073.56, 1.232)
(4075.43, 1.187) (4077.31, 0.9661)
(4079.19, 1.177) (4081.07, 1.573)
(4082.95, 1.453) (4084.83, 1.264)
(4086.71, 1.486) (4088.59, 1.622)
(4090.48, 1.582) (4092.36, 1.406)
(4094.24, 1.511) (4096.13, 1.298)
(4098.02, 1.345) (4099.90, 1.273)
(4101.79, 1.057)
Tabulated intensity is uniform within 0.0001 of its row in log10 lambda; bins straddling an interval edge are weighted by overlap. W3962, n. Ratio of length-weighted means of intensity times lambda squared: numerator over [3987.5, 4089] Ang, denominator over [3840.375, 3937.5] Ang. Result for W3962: 2.44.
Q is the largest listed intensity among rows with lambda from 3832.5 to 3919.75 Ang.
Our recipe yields 0.9769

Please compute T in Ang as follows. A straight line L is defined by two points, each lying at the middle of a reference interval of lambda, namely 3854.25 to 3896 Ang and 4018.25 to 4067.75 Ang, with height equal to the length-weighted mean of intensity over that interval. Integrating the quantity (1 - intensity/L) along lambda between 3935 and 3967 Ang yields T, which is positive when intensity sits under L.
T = 6.8 Ang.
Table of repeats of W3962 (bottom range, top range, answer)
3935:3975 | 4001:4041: 2.25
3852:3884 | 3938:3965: 1.66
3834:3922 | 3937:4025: 1.80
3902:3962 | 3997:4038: 2.00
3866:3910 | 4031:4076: 2.09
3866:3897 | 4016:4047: 2.40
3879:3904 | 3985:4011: 2.00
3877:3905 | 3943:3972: 1.04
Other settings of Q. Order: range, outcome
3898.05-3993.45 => 1.3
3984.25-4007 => 1.372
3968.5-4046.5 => 1.549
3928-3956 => 0.9837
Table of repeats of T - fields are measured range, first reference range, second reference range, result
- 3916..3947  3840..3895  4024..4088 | 9.1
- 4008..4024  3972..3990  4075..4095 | -3.0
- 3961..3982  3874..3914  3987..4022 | 9.7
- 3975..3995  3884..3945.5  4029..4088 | -4.8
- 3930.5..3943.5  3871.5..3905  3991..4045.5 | 7.1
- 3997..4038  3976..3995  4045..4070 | -4.2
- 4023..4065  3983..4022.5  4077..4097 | 5.6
